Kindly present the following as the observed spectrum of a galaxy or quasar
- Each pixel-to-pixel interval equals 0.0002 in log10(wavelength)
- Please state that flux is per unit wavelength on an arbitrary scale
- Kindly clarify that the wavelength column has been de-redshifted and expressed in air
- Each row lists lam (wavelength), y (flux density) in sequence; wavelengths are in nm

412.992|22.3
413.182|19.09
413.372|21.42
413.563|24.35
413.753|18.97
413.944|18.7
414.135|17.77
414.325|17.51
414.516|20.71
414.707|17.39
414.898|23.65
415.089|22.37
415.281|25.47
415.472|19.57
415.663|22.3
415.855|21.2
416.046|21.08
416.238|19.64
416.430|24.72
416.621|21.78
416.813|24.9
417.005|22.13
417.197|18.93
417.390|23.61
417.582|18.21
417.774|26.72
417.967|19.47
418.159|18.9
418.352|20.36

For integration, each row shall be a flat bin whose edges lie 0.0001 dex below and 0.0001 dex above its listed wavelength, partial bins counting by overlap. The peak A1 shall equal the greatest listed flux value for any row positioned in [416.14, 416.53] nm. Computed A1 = 24.72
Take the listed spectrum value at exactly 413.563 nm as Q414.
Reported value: 24.35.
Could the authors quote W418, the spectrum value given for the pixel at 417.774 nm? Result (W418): 26.72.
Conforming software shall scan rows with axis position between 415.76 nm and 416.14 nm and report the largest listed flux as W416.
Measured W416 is 21.2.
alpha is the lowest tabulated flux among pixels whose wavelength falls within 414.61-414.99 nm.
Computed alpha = 17.39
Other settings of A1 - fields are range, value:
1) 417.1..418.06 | 26.72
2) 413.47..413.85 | 24.35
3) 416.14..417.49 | 24.9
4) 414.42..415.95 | 25.47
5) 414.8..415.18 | 23.65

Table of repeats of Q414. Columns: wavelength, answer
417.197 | 18.93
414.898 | 23.65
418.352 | 20.36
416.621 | 21.78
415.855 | 21.2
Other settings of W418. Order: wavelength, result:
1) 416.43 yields 24.72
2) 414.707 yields 17.39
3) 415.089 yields 22.37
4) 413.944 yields 18.7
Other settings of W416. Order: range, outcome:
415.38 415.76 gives 22.3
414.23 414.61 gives 20.71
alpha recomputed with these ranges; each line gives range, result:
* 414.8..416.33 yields 19.57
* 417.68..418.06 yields 19.47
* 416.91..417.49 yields 18.93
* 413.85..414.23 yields 17.77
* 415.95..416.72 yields 19.64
